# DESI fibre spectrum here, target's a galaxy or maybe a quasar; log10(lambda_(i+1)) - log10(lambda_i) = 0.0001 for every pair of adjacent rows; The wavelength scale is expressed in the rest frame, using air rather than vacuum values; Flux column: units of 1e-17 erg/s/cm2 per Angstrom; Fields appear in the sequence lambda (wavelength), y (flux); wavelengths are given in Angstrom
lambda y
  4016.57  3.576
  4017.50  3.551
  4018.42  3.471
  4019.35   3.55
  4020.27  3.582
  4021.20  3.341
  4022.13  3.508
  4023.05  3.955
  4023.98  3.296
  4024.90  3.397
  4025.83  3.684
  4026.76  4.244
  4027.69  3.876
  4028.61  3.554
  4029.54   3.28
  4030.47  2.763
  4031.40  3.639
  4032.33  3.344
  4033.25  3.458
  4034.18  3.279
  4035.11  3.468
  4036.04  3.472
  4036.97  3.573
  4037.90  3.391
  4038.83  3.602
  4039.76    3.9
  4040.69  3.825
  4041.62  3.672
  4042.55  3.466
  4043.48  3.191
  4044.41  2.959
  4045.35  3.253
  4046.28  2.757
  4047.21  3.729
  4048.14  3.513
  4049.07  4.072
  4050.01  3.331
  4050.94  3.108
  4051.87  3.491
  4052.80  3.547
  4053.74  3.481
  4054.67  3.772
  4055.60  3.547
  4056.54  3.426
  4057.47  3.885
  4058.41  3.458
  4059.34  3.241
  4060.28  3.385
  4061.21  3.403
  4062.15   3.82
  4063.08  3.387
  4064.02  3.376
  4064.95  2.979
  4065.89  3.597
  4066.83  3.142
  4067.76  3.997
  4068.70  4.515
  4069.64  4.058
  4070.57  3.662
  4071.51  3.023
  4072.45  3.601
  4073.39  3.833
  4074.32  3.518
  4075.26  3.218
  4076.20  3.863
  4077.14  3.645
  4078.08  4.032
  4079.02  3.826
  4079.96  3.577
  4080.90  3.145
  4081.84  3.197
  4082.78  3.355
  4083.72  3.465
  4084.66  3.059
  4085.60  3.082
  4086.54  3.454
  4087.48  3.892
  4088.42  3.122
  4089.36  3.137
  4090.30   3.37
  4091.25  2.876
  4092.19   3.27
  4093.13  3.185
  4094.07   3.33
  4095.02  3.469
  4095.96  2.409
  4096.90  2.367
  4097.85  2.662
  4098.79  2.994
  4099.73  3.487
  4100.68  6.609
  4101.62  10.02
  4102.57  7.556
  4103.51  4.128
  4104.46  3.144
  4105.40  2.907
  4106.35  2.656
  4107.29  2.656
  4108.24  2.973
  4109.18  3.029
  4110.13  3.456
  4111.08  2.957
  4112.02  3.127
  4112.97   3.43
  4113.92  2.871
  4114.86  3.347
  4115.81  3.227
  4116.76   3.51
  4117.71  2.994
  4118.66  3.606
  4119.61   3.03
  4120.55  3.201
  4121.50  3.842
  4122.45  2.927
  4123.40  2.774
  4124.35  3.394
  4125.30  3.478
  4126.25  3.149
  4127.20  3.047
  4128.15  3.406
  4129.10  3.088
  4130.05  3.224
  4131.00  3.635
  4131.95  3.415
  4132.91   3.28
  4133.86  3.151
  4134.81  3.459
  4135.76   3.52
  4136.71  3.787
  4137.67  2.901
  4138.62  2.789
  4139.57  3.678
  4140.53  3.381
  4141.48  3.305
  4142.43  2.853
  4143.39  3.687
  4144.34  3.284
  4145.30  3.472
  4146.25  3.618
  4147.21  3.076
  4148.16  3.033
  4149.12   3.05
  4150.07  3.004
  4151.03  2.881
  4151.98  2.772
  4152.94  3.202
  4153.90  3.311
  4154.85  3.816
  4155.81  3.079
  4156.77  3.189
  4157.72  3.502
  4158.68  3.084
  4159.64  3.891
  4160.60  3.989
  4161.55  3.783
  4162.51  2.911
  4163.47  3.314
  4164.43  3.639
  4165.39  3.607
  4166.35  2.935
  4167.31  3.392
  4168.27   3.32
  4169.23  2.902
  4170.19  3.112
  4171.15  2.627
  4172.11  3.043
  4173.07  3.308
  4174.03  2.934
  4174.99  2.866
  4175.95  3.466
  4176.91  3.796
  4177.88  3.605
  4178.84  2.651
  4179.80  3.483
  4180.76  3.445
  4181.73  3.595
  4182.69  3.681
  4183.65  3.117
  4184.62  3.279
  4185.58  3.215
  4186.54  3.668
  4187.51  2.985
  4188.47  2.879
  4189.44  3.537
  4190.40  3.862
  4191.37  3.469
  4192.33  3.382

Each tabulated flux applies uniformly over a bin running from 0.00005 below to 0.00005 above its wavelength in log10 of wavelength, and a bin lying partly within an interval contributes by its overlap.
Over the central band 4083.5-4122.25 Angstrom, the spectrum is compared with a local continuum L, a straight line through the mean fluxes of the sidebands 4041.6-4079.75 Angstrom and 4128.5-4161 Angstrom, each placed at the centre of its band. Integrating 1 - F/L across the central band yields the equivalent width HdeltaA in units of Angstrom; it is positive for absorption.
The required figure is -1.3 Angstrom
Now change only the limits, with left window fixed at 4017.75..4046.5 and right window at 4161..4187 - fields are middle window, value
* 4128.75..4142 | 0.0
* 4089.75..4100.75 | 0.6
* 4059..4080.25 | -1.0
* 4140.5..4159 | 0.5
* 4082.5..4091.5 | 0.3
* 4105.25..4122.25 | 1.1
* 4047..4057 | -0.3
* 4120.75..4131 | 0.3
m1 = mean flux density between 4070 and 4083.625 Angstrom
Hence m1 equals 3.54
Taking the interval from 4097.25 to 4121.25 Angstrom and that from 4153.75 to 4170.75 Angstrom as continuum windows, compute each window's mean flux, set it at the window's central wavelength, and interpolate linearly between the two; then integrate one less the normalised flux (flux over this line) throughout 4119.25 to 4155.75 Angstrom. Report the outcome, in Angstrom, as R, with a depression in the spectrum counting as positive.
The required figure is 2.9 Angstrom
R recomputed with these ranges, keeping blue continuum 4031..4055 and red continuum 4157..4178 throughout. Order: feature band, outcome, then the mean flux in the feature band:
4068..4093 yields -0.5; 3.49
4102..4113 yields -0.5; 3.56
